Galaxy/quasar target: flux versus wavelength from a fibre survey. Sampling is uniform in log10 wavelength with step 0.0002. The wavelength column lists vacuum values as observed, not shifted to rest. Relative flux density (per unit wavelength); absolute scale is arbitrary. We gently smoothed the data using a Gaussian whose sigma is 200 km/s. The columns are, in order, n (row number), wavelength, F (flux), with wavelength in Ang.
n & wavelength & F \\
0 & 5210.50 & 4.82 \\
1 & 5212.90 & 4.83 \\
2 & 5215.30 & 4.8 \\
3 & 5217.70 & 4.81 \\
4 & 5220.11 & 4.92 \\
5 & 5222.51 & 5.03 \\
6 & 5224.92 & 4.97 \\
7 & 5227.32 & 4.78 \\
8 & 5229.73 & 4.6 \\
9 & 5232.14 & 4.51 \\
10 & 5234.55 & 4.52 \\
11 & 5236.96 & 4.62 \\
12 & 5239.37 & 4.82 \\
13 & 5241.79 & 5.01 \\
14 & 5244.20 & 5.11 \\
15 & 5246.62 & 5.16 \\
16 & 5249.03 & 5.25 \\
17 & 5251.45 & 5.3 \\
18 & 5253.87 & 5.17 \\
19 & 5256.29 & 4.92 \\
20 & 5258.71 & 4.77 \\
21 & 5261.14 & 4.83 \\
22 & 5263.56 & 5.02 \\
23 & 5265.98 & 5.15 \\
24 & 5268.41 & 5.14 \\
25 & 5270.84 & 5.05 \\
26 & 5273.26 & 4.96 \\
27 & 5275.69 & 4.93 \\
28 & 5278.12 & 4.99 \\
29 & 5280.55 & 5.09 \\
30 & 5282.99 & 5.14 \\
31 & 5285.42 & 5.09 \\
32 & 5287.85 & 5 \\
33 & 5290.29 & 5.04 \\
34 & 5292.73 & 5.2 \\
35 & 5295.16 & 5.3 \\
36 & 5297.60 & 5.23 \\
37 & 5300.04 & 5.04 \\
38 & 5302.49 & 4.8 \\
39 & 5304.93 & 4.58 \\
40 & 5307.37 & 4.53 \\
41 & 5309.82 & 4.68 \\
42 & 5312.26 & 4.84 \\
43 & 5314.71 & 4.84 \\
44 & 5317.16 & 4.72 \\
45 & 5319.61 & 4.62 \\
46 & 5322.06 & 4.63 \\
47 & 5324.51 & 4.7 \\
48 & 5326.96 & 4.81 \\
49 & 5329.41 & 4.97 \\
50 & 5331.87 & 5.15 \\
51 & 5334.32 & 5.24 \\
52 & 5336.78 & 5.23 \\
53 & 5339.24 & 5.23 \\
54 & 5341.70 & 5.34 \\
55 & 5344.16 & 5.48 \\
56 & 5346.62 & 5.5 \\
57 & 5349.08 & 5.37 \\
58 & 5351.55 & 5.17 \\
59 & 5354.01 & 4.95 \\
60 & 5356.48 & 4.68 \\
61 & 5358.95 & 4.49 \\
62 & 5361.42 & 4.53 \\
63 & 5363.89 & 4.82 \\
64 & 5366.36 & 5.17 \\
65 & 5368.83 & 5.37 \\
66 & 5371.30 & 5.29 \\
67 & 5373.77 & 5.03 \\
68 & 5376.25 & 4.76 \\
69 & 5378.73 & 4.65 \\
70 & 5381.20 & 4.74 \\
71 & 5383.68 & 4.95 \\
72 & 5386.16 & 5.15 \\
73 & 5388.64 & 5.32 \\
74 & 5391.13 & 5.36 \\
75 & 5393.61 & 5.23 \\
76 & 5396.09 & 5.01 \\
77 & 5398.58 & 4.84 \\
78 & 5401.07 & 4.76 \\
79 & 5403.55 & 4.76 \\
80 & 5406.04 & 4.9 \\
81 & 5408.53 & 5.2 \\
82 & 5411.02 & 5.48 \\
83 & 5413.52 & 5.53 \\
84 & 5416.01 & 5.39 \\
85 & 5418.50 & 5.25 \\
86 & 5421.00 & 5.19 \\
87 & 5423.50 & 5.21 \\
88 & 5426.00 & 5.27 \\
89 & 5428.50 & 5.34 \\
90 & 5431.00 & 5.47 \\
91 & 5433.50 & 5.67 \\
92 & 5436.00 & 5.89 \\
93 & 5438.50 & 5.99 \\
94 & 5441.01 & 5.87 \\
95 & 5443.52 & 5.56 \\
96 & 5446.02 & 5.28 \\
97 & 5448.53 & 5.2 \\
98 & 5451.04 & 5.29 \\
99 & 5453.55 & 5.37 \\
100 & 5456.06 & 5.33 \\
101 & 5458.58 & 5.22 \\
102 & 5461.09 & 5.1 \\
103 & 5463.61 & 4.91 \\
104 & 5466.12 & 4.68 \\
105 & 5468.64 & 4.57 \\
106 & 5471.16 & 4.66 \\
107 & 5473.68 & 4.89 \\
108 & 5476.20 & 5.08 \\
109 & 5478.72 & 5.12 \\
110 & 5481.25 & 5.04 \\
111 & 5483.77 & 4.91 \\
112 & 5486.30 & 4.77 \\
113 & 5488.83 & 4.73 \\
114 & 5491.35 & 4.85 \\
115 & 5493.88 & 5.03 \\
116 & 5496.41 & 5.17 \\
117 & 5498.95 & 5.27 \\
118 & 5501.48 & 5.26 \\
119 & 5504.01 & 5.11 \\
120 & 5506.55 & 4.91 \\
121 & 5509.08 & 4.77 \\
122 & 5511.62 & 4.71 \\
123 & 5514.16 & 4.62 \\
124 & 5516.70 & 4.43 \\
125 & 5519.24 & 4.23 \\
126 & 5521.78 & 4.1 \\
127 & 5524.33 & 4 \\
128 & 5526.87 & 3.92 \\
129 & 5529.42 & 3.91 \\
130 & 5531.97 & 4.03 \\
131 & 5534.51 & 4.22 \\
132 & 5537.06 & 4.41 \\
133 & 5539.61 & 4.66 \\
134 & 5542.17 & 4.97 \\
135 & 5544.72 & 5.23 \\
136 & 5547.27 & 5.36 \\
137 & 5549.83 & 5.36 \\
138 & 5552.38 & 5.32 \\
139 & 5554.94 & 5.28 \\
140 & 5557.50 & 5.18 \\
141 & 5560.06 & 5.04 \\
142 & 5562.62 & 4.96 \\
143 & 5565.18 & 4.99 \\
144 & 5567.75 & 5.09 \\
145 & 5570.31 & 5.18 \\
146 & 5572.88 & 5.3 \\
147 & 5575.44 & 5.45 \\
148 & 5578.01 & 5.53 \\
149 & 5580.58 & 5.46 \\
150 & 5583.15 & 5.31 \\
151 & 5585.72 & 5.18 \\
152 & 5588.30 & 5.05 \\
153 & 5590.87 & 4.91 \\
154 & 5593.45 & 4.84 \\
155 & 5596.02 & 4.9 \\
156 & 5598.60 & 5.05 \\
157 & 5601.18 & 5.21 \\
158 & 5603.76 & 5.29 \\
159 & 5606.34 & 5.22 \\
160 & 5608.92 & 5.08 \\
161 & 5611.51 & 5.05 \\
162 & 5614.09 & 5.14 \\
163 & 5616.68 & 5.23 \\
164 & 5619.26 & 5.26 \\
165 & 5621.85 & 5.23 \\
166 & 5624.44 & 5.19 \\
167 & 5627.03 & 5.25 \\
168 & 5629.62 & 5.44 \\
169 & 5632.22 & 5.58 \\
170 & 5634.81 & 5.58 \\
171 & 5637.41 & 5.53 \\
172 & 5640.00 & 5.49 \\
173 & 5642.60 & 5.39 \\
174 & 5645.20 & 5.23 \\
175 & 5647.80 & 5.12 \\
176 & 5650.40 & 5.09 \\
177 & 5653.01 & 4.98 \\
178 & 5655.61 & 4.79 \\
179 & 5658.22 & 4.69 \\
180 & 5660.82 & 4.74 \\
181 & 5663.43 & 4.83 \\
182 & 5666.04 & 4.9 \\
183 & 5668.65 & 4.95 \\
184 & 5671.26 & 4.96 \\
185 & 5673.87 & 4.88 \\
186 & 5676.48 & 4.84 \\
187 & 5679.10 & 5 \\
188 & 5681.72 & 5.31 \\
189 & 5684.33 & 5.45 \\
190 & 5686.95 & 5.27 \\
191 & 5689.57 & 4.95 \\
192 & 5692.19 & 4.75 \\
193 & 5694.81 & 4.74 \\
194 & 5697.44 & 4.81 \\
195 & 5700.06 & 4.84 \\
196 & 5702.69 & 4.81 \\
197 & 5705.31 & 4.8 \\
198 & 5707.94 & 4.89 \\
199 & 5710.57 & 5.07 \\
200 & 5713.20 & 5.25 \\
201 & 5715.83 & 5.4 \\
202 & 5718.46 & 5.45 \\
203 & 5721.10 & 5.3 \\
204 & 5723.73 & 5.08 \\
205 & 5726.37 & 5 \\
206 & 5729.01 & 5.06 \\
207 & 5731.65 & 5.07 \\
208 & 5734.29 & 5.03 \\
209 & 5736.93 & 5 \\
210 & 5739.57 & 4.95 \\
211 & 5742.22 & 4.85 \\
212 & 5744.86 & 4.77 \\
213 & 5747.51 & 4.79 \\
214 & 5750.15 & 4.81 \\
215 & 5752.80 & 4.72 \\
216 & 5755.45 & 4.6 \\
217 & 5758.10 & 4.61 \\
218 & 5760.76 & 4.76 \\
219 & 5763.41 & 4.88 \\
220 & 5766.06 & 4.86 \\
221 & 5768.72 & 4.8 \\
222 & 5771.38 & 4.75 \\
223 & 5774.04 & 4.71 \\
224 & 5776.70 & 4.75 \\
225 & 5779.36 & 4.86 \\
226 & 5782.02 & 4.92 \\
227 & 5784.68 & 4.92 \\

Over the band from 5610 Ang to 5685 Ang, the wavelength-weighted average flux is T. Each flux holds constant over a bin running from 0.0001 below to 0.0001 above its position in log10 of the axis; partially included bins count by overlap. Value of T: 5.14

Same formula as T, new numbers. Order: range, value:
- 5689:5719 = 4.97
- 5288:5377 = 4.98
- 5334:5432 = 5.11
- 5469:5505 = 4.98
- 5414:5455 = 5.45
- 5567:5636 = 5.22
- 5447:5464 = 5.22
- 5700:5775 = 4.93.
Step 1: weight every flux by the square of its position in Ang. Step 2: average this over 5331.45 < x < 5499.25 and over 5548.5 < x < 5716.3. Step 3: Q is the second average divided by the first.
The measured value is 1.08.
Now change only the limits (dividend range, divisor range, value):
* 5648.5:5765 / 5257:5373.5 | 1.14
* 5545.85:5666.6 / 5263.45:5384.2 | 1.15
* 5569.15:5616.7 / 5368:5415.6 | 1.10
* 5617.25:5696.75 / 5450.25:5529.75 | 1.13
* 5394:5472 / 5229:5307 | 1.12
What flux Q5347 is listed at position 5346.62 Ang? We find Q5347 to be 5.5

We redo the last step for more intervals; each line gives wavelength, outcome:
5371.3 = 5.29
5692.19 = 4.75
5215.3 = 4.8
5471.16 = 4.66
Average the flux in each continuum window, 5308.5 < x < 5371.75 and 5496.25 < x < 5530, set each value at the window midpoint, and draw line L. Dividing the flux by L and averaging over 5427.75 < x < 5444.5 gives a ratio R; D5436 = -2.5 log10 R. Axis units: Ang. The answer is -0.19 mag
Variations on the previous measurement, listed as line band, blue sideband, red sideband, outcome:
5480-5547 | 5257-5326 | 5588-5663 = 0.090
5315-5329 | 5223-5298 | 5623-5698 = 0.063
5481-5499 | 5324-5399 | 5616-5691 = 0.032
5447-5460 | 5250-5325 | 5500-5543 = -0.145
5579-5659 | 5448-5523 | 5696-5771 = -0.057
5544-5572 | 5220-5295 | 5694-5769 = -0.050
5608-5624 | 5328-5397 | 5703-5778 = -0.041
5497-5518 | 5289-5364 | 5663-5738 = 0.022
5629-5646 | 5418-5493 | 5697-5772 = -0.093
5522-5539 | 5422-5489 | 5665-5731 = 0.247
